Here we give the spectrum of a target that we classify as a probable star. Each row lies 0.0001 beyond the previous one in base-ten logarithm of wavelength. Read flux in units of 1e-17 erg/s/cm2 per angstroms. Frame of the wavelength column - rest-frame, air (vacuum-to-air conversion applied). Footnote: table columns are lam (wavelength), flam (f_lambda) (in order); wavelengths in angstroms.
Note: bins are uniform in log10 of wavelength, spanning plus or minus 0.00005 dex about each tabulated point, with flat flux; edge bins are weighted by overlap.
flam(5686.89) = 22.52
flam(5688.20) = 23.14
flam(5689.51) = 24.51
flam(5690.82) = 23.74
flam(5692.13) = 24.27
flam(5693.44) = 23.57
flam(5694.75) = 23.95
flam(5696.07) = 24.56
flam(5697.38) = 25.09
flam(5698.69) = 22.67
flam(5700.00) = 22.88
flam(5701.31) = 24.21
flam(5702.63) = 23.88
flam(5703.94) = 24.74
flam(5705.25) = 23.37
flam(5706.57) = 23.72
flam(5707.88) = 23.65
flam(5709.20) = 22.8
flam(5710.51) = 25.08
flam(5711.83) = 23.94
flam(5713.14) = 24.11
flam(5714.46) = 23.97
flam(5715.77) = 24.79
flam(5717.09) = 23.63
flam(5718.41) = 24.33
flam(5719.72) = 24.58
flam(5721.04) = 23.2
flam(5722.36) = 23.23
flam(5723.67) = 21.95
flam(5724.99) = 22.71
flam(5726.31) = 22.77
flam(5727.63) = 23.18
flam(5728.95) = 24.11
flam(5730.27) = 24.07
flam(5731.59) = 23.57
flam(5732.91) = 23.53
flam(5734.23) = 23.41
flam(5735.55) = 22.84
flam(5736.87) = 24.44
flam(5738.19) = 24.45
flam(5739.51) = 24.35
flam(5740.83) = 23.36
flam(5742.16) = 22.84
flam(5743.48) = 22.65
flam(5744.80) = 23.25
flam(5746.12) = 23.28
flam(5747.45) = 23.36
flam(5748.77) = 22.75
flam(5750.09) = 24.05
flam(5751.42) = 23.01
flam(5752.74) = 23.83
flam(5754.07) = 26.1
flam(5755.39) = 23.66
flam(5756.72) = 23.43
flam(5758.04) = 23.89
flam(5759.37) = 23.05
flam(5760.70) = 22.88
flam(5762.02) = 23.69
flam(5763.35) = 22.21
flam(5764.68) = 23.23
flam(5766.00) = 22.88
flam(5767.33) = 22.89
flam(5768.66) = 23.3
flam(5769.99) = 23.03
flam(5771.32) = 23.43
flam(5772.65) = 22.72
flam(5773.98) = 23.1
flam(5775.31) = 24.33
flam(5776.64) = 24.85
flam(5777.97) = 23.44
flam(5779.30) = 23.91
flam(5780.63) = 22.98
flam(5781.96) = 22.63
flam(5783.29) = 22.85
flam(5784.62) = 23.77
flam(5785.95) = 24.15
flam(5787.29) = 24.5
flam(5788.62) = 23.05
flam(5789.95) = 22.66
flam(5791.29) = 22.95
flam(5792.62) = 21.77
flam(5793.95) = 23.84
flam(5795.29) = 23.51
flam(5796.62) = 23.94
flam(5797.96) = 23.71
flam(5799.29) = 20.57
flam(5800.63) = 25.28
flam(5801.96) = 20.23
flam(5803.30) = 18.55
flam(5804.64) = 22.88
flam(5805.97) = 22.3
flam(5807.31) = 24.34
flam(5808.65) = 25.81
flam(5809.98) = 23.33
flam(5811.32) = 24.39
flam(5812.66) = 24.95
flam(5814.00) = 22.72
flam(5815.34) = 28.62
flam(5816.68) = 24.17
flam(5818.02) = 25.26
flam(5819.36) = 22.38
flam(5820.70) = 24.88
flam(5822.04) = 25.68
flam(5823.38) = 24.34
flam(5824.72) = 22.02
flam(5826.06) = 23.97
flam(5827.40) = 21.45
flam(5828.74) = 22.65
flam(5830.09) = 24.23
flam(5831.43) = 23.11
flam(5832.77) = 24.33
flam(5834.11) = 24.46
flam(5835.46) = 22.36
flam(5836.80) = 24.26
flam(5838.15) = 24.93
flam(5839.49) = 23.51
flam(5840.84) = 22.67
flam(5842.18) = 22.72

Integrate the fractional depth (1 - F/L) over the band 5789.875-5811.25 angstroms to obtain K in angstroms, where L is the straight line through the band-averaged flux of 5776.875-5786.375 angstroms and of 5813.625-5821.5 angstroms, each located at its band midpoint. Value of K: 1.1 angstroms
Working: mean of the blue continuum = 23.5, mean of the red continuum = 24.8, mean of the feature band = 22.9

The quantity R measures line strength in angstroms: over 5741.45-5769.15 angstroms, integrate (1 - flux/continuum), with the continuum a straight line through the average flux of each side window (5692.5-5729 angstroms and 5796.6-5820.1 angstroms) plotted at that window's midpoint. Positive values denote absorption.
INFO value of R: 0.3 angstroms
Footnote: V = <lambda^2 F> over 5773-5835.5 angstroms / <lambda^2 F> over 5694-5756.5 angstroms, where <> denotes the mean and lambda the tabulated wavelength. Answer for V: 1.02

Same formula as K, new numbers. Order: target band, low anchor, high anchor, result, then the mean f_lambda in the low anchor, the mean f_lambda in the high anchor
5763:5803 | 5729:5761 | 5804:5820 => 1.4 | 23.6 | 24.3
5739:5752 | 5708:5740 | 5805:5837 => 0.3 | 23.7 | 24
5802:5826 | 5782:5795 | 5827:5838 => -0.5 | 23.3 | 23.5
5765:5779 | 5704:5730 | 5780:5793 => -0.1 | 23.7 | 23.2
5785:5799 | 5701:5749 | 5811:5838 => 0.3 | 23.6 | 24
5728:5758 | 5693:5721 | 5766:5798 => 0.0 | 24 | 23.4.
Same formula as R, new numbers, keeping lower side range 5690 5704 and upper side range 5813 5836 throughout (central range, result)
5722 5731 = 0.30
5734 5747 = 0.24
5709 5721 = -0.10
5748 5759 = 0.06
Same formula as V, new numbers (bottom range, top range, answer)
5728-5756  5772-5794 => 1.00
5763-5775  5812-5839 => 1.06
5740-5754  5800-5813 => 1.01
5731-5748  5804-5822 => 1.06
